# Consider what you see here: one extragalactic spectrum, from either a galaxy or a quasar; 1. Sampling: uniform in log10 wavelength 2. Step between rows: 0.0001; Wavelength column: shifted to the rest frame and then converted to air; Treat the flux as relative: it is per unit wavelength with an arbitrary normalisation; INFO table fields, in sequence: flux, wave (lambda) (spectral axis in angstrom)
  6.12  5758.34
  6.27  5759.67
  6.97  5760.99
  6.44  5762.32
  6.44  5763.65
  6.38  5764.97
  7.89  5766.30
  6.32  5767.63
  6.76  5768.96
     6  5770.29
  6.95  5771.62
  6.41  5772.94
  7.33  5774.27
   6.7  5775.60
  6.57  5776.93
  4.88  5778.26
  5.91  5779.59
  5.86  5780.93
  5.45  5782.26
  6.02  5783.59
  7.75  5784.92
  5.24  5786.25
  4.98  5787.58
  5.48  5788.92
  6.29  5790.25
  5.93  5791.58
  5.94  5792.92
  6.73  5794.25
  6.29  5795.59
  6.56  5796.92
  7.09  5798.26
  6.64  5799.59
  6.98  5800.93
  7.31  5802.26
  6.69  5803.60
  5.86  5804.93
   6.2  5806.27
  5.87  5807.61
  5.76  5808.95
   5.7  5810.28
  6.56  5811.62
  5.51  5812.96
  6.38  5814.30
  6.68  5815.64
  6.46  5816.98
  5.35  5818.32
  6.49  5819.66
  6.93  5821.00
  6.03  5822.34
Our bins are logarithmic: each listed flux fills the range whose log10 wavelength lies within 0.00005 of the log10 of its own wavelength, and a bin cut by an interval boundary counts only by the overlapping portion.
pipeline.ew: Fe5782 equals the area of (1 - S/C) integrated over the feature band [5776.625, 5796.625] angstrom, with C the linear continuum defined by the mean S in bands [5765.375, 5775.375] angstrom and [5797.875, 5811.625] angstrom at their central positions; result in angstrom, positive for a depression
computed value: 2.0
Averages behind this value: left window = 6.79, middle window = 5.95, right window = 6.41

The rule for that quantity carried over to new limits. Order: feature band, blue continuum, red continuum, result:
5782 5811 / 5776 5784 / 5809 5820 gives -1.4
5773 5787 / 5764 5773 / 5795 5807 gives 1.0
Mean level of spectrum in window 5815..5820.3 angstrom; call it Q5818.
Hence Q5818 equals 6.24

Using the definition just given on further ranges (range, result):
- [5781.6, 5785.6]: 6.41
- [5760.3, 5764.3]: 6.61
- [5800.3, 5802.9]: 7.16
